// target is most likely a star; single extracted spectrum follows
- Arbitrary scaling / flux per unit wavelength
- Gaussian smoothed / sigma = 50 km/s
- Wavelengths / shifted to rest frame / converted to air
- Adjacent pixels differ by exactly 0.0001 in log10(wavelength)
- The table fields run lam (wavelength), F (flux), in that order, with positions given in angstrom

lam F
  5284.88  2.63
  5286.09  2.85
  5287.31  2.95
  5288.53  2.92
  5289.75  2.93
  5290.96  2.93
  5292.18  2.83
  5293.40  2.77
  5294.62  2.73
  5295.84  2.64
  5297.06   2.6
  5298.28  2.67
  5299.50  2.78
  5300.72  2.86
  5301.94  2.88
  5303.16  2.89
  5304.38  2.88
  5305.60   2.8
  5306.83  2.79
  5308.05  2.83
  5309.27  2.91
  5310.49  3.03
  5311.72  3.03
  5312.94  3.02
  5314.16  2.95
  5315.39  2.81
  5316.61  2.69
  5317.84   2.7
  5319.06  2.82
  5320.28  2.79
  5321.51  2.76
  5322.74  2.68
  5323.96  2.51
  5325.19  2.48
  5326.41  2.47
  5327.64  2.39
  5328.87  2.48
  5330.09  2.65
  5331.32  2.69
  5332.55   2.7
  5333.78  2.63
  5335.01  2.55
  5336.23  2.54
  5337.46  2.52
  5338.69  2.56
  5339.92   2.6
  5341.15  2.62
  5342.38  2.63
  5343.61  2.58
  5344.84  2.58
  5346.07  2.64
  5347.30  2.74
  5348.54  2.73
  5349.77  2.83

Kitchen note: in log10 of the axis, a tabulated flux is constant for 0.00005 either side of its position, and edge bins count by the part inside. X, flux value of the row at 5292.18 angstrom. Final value 2.83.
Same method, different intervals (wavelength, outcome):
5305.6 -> 2.8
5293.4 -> 2.77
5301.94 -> 2.88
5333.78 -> 2.63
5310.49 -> 3.03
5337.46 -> 2.52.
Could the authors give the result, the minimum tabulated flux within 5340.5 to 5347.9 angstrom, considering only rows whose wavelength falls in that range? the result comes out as 2.58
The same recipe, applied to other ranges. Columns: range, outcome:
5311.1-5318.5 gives 2.69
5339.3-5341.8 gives 2.6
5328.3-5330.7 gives 2.48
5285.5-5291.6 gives 2.85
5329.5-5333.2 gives 2.65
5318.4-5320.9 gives 2.79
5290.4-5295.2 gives 2.73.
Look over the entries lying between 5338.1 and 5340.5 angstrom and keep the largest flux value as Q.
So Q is 2.6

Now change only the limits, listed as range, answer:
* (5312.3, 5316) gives 3.02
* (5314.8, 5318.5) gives 2.81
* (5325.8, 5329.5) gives 2.48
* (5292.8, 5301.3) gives 2.86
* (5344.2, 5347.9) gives 2.74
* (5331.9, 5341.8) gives 2.7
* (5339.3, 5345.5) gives 2.63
